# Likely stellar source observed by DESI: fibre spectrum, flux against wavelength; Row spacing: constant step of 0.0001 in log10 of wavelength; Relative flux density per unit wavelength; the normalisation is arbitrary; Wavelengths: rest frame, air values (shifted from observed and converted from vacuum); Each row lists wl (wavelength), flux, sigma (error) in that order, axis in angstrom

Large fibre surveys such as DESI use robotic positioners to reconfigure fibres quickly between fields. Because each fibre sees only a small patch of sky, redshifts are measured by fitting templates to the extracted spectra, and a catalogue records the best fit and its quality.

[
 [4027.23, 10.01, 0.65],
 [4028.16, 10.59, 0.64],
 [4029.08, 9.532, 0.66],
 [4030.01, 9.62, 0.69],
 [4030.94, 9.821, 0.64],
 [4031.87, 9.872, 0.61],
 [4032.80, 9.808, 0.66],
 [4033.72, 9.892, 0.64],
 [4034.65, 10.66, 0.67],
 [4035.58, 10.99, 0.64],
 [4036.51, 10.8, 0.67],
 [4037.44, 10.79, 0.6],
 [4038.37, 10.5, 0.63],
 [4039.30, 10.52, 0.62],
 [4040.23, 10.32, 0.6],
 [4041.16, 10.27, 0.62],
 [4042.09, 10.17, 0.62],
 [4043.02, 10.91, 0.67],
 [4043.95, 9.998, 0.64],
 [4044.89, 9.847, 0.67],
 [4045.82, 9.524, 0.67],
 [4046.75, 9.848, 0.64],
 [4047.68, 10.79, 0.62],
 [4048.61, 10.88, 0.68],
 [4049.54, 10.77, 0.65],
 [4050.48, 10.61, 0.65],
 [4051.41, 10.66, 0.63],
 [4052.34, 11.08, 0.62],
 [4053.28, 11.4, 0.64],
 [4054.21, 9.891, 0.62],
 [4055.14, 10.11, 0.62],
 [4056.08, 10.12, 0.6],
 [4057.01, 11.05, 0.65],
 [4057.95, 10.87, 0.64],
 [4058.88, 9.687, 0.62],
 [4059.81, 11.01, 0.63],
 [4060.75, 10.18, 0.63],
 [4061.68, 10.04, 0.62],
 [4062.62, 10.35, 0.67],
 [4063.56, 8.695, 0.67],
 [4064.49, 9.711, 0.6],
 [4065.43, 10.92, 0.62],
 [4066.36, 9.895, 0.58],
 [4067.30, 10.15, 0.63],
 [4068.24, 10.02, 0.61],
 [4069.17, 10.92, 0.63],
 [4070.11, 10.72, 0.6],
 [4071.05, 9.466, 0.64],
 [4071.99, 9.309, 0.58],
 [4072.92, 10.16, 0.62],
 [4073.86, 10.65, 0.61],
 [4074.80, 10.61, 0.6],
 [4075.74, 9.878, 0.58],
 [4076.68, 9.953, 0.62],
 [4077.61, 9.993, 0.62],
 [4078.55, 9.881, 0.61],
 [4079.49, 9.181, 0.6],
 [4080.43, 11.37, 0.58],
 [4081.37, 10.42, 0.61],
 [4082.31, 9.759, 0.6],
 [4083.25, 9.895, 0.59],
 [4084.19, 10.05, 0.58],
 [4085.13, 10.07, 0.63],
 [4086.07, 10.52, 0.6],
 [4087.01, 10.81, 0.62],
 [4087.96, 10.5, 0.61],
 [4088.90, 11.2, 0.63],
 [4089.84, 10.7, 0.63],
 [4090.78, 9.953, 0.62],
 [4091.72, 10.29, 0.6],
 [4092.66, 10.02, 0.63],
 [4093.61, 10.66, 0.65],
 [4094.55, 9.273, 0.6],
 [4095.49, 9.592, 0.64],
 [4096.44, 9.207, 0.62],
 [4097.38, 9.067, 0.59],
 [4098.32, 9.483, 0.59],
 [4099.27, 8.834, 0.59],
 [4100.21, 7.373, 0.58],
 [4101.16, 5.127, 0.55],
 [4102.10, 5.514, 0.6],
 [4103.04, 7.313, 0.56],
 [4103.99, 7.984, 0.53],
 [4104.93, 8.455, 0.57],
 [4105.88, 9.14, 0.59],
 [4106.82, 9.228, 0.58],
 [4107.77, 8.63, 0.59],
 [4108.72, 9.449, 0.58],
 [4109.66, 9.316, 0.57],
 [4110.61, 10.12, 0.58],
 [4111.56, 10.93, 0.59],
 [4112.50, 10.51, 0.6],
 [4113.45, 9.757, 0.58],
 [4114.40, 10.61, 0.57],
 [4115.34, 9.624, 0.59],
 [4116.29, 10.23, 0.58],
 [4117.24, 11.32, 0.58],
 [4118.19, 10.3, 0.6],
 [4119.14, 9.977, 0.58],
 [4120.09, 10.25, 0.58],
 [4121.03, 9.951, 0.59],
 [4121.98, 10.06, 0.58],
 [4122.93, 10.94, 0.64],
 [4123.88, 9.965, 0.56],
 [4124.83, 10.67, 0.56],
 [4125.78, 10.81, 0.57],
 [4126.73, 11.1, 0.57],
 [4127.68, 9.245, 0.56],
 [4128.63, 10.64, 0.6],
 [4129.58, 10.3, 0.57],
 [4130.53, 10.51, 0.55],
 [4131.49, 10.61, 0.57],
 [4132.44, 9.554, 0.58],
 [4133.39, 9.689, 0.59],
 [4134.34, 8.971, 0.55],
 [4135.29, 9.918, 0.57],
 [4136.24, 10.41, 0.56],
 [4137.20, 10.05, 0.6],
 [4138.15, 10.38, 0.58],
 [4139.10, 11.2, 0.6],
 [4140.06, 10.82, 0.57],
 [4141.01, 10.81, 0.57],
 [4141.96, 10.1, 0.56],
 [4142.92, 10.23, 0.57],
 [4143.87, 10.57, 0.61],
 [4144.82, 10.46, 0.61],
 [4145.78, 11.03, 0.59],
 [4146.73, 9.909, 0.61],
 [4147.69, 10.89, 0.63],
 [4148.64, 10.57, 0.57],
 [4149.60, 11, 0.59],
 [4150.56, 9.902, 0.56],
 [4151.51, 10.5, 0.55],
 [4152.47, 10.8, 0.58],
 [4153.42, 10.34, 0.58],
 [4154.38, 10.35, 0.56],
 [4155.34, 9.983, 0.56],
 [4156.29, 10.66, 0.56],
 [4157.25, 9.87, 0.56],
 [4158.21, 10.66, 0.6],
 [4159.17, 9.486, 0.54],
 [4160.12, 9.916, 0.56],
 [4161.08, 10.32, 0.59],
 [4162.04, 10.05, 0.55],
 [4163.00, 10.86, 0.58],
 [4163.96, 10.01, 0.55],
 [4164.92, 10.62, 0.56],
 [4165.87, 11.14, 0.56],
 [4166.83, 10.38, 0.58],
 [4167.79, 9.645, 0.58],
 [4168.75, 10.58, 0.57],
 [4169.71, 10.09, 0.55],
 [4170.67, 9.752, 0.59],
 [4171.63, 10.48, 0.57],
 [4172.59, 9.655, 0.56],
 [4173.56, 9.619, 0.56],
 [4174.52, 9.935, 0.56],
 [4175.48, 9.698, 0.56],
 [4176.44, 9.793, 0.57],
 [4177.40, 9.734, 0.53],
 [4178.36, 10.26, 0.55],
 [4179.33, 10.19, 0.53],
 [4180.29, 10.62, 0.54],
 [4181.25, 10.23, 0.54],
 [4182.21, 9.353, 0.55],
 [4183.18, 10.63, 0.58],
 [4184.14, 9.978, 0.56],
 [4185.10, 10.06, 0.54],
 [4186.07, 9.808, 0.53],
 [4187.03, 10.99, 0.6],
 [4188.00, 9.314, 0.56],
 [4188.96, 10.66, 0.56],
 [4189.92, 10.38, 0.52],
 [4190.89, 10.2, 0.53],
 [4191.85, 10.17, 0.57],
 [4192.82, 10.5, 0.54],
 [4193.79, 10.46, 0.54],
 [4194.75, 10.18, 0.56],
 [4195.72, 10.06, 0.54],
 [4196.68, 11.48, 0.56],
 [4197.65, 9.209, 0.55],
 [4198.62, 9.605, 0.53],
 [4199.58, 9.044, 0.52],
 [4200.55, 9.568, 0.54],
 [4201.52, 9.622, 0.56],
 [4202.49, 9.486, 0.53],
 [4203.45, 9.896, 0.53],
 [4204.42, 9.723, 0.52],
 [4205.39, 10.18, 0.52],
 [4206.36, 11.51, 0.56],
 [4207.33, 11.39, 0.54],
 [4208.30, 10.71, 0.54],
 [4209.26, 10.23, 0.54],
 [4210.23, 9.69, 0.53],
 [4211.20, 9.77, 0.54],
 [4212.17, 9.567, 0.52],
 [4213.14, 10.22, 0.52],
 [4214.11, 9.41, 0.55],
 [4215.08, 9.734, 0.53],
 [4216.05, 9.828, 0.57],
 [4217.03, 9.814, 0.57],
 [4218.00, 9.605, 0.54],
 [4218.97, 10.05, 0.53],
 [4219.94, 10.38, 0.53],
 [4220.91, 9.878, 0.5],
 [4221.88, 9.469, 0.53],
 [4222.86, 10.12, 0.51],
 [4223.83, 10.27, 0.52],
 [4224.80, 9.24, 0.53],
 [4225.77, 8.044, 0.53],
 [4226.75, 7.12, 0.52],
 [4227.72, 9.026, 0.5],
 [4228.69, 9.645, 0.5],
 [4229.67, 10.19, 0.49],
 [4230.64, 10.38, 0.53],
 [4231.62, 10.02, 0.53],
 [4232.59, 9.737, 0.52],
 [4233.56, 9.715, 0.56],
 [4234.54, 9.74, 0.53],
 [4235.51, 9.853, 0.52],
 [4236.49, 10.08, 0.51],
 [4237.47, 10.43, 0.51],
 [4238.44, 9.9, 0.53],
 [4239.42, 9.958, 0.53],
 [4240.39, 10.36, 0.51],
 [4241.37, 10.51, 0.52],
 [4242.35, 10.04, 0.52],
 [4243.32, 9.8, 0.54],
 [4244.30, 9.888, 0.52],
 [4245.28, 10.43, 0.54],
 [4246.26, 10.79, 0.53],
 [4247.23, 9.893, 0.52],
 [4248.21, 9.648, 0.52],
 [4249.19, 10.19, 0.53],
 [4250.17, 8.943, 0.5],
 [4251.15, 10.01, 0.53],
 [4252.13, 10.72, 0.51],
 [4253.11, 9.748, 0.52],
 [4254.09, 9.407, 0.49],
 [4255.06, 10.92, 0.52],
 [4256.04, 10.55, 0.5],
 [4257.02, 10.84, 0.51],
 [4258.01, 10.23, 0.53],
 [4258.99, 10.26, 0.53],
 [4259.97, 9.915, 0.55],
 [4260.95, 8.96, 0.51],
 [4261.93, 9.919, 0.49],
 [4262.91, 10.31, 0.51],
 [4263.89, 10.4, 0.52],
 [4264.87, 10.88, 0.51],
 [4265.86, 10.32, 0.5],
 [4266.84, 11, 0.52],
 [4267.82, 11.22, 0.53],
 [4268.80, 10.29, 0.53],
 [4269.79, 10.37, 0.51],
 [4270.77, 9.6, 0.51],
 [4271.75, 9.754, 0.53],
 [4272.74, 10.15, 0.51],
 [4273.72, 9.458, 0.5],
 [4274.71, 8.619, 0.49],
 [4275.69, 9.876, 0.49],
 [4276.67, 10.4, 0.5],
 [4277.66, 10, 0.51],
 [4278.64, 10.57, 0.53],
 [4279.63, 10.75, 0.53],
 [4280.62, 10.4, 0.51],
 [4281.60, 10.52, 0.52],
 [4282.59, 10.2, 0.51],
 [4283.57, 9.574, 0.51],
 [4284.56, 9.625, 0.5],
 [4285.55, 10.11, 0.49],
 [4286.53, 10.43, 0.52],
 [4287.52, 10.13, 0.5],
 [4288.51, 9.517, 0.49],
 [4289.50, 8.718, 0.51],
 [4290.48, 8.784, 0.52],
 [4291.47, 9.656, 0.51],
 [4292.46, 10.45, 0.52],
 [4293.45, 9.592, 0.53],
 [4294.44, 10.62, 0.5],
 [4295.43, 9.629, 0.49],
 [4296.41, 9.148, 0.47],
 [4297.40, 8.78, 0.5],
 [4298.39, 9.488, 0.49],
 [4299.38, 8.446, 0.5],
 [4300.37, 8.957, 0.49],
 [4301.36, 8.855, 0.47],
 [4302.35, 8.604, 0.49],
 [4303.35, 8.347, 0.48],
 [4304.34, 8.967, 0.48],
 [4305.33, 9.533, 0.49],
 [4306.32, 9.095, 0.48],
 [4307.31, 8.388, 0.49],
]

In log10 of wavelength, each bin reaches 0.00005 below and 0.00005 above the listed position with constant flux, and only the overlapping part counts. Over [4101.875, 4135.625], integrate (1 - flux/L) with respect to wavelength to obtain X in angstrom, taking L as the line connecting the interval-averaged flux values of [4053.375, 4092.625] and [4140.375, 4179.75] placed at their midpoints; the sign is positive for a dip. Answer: 1.48 angstrom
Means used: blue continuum 10.2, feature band 9.8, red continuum 10.3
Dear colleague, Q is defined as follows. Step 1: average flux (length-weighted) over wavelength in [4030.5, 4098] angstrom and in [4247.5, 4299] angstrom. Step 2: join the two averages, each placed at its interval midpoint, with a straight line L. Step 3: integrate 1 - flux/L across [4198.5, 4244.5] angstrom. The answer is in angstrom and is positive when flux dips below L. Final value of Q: 0.9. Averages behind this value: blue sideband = 10.2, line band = 9.85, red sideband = 9.99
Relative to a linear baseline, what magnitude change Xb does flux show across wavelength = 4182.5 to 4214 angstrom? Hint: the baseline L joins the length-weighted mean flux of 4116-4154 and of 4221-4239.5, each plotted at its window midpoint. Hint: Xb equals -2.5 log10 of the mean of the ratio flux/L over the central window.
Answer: -0.03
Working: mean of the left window 10.4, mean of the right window 9.62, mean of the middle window 10.1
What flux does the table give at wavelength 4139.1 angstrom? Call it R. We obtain 11.2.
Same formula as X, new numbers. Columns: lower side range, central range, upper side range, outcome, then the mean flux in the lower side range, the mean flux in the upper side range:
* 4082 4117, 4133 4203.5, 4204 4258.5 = -3.5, 9.45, 9.96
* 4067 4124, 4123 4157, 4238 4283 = -1.8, 9.75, 10.1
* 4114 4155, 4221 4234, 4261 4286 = 1.0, 10.4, 10.2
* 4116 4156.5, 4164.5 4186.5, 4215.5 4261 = 0.2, 10.4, 9.89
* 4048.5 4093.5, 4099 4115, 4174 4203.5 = 2.3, 10.3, 10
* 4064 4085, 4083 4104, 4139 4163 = 1.9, 10.1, 10.4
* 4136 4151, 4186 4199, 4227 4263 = 0.0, 10.5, 10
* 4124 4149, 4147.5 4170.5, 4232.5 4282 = -0.1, 10.4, 10.1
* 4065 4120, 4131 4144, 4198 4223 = -0.6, 9.73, 9.93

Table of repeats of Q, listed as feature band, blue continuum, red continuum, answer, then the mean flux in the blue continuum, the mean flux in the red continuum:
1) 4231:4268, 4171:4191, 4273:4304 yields -1.3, 10.1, 9.62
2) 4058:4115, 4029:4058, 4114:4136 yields 3.2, 10.4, 10.2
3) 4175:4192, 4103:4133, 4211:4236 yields -0.6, 9.96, 9.65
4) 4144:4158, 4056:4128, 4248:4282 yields -0.7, 9.86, 10.1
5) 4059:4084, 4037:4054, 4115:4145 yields 0.8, 10.5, 10.3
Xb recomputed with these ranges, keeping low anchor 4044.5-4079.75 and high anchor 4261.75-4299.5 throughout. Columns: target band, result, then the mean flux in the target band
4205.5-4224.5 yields 0.00 mag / 10.1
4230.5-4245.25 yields 0.00 mag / 10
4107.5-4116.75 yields 0.02 mag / 9.95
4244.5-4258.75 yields -0.02 mag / 10.2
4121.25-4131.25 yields -0.03 mag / 10.4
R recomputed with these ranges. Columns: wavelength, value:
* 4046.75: 9.848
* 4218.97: 10.05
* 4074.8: 10.61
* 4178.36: 10.26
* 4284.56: 9.625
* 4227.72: 9.026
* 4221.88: 9.469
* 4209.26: 10.23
